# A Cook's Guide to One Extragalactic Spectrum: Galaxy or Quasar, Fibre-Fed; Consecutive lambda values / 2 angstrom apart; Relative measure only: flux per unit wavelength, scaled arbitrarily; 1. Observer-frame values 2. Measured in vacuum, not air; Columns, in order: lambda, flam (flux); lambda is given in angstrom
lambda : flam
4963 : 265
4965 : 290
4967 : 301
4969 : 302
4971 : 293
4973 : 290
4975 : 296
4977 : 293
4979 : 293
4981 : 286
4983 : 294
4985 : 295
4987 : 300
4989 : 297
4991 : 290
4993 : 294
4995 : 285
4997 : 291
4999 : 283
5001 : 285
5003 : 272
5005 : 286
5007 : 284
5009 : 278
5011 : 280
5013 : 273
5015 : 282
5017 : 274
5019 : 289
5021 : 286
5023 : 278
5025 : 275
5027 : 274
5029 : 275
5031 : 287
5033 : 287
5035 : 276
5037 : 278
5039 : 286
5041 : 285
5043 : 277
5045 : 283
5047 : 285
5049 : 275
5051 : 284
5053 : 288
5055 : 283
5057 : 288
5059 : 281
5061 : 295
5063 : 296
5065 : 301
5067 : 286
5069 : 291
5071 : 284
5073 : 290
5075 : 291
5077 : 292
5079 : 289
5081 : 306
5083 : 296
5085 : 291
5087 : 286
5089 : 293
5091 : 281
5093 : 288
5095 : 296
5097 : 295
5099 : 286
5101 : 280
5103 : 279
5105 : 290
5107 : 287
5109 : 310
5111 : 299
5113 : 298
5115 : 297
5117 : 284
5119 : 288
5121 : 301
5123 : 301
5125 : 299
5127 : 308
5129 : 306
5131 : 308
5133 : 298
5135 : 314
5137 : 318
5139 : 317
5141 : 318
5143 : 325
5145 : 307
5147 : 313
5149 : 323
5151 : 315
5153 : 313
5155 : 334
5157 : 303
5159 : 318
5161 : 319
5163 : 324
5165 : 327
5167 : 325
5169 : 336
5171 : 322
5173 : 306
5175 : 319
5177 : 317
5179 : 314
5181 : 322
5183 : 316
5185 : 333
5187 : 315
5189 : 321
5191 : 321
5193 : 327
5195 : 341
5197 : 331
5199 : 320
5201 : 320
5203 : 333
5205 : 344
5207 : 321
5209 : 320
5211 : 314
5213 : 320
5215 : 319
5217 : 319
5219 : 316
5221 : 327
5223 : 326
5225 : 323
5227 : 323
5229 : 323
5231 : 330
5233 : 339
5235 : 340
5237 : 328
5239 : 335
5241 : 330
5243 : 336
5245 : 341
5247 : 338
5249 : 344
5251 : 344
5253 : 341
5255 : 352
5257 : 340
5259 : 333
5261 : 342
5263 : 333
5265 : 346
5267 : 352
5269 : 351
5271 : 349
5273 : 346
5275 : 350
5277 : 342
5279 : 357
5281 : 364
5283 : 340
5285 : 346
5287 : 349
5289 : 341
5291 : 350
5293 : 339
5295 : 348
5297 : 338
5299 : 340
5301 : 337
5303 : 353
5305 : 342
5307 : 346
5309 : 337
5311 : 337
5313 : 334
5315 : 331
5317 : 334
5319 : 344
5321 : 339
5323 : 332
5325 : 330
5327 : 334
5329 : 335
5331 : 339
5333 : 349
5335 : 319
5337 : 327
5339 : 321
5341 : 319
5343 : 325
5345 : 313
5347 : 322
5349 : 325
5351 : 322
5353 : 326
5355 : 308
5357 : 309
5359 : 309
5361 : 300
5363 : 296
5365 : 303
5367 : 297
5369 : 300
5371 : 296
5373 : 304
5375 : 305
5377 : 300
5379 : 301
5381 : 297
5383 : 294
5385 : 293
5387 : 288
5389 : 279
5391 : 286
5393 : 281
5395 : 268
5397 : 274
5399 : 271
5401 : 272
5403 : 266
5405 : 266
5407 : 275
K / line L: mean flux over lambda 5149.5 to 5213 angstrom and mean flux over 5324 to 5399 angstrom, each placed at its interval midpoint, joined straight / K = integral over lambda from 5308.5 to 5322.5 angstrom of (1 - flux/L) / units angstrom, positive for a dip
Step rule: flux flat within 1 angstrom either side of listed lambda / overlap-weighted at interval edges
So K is -1.1 angstrom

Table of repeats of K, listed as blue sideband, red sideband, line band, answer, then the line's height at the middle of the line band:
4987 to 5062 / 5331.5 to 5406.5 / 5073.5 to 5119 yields -0.73 angstrom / 287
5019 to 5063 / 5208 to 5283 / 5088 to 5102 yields 0.39 angstrom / 297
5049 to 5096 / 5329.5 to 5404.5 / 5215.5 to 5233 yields -1.63 angstrom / 297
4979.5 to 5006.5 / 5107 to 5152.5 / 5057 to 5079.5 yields 0.61 angstrom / 299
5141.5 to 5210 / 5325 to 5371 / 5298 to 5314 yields -1.10 angstrom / 319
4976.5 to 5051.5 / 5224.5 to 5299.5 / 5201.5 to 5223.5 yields 0.43 angstrom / 330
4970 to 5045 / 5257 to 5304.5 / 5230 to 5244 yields 0.07 angstrom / 336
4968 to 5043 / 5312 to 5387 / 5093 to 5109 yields 0.28 angstrom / 294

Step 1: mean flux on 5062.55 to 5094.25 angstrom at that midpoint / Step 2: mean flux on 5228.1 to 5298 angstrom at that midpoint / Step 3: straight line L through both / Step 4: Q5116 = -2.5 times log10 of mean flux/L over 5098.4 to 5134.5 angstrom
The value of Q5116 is 0.02 mag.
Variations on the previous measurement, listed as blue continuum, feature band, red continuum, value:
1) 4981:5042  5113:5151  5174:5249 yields 0.009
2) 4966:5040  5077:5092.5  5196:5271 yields 0.040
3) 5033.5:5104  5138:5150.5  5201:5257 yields -0.032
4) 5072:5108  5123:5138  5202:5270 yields -0.018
